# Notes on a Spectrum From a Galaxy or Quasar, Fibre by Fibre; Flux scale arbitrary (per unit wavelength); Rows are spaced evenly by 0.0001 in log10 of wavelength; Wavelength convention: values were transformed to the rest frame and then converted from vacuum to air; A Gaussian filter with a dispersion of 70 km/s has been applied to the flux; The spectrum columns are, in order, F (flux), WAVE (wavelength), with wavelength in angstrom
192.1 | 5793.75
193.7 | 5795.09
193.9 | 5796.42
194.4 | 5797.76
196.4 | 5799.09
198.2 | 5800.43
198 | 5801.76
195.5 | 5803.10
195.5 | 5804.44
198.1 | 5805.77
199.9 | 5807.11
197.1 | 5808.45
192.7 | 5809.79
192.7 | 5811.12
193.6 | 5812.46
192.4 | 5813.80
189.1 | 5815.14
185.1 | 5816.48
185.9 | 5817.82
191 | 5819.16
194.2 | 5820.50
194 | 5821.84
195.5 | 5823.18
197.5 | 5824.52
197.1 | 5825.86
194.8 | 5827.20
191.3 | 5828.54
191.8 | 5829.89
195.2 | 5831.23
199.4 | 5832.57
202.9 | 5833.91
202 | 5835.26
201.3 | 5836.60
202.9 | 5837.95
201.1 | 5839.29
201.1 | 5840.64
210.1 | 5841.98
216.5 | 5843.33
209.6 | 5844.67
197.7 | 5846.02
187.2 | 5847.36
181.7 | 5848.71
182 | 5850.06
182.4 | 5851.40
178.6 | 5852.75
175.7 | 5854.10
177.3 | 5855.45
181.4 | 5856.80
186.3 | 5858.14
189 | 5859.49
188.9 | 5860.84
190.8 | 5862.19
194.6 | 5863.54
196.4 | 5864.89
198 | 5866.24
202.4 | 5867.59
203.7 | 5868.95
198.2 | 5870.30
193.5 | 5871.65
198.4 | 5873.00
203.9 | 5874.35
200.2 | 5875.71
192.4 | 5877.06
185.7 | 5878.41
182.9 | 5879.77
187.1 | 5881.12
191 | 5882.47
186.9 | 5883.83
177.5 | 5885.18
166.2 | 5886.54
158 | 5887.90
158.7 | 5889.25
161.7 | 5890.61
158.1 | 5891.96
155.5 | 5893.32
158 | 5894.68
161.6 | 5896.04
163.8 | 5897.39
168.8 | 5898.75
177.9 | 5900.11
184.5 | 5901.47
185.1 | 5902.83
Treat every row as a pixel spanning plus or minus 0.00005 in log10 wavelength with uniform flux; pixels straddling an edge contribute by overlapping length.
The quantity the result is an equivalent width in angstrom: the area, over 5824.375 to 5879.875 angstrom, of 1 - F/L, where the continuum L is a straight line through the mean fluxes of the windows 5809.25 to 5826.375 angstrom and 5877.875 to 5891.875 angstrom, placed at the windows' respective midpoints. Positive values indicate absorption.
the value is -3.4 angstrom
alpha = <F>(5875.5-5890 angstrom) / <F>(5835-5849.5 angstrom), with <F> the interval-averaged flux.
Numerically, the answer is 0.90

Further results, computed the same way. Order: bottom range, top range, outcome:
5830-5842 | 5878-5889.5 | 0.88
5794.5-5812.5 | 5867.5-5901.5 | 0.92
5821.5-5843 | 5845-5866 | 0.94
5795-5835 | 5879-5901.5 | 0.87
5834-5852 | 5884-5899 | 0.82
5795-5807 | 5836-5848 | 1.03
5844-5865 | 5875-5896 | 0.93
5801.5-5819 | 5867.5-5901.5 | 0.93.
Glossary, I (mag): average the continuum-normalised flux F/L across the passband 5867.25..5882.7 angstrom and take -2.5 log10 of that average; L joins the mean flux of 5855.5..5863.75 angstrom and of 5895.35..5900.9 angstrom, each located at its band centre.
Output -0.09 mag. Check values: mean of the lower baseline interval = 187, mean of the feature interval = 195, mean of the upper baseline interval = 168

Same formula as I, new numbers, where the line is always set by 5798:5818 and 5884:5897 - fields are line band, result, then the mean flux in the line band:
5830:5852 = -0.09 mag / 198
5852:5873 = -0.10 mag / 191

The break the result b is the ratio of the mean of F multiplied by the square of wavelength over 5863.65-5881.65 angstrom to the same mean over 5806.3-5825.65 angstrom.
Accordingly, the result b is 1.0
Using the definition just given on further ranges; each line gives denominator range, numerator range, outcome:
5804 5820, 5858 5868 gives 1.02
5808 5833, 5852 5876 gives 1.01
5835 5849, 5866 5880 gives 0.99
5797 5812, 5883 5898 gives 0.86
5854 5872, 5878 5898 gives 0.89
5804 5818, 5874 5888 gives 0.98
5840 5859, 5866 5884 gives 1.03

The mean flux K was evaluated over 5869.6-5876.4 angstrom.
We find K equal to 199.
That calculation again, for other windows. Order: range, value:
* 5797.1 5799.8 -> 195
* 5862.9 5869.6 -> 199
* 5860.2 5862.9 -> 190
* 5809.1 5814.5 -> 193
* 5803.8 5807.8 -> 198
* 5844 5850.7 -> 192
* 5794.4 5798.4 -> 194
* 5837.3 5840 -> 202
